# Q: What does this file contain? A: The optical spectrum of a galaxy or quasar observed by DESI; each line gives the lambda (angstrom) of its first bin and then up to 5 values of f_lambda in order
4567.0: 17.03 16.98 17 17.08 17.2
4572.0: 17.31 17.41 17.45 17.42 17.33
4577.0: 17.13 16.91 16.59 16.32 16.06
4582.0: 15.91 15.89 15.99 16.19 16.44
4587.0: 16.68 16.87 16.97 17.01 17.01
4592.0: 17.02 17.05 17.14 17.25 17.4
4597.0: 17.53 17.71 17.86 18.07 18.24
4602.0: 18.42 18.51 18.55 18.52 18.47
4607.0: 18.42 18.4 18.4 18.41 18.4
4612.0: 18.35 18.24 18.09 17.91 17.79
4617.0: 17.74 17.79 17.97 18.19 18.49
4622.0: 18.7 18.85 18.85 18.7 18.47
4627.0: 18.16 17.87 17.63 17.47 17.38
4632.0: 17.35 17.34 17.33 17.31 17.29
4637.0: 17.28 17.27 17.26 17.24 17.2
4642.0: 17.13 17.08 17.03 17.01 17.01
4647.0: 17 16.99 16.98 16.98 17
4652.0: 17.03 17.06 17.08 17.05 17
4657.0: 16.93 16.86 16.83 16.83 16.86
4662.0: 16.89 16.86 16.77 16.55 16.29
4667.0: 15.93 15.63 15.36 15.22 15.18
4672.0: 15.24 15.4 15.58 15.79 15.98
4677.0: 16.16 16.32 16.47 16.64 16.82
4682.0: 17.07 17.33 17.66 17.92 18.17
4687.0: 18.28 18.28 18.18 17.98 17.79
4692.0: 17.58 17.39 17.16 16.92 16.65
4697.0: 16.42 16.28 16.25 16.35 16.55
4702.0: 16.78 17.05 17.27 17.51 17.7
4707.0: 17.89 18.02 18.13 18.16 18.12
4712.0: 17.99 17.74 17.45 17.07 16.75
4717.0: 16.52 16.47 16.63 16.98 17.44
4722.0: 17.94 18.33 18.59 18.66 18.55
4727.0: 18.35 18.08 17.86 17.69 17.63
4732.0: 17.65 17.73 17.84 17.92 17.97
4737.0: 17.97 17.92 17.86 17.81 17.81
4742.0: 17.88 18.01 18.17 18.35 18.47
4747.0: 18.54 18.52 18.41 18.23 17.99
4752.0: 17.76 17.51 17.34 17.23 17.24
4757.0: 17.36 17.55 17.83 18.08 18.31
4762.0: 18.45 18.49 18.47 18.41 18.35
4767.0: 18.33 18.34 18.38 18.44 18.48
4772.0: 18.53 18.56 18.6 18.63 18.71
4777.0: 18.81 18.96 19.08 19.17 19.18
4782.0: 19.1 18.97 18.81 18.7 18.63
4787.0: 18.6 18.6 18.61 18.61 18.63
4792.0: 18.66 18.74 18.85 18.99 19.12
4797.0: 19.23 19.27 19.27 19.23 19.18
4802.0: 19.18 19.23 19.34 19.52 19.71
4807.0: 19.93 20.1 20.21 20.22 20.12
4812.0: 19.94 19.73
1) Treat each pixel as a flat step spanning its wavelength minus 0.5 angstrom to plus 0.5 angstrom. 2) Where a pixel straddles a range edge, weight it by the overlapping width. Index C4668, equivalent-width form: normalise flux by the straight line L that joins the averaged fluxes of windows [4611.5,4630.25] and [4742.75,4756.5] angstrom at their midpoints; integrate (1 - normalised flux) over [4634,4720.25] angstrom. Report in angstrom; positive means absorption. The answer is 5.42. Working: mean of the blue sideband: 18.2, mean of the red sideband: 18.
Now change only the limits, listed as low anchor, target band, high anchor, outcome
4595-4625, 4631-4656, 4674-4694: 0.9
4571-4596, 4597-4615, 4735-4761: -1.4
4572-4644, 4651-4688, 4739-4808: 2.7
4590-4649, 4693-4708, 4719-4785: 0.9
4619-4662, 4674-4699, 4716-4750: 0.8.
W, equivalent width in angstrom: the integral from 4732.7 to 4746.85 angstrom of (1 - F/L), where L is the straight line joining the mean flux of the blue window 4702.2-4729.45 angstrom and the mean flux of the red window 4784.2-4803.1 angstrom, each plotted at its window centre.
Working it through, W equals 0.0 angstrom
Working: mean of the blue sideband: 17.7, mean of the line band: 18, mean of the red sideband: 18.9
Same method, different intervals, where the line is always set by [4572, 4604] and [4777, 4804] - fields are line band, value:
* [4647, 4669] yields 1.23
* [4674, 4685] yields 0.80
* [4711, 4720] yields 0.56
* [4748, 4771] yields 0.77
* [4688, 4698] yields 0.40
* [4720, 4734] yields 0.29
